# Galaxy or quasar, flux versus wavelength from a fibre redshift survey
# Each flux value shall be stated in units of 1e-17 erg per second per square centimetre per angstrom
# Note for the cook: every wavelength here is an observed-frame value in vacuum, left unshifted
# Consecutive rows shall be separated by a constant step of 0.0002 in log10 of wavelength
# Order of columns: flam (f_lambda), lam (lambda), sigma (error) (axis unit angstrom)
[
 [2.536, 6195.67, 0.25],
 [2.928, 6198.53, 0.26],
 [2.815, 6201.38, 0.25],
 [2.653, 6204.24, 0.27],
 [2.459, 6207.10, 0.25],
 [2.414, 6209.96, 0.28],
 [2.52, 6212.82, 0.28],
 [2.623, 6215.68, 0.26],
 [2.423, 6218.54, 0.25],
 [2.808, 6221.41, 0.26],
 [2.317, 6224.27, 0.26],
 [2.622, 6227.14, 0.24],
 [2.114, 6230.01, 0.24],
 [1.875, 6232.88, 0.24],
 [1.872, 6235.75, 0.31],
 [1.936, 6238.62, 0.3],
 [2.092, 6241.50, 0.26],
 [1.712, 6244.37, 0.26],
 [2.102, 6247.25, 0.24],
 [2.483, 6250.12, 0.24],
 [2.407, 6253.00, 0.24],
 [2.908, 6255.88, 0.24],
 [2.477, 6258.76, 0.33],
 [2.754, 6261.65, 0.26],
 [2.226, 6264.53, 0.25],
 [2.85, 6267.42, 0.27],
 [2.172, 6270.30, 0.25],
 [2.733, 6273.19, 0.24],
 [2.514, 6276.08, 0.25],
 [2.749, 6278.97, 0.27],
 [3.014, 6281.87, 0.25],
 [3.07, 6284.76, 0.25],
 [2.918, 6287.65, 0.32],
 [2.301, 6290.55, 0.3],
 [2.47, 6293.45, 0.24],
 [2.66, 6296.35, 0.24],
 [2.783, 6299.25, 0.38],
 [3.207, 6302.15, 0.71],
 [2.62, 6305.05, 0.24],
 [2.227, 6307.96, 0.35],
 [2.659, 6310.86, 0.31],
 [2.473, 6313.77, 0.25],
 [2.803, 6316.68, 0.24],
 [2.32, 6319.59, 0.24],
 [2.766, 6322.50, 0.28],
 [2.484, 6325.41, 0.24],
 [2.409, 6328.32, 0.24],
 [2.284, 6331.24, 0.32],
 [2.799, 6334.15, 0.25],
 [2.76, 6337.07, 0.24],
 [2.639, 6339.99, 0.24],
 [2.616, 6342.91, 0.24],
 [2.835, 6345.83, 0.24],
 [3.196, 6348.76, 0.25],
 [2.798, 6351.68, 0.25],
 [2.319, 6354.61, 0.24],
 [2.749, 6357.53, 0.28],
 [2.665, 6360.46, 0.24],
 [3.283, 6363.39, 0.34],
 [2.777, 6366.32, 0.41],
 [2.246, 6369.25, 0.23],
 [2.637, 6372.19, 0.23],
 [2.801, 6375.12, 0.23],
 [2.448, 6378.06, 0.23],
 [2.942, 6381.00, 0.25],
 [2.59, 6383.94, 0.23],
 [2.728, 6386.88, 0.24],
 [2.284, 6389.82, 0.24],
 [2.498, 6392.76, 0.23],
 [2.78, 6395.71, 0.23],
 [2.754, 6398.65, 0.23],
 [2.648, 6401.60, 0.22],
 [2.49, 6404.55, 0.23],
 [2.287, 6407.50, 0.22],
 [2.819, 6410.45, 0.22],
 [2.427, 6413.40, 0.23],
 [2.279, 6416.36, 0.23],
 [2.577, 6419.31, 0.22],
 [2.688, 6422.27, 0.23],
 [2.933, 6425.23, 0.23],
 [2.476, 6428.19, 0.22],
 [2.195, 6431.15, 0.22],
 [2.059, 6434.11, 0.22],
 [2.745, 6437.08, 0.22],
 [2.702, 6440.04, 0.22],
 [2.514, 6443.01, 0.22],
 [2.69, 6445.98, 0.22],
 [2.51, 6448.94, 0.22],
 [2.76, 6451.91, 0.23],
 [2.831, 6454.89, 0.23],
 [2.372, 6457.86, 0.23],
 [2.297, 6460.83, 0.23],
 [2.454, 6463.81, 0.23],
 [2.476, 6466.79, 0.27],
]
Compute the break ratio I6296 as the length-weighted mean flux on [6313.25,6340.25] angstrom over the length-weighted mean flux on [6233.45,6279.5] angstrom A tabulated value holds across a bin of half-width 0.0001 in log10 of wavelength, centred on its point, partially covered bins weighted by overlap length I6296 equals 1.09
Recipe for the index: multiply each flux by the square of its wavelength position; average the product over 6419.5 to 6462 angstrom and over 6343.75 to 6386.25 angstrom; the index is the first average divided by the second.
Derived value 1.0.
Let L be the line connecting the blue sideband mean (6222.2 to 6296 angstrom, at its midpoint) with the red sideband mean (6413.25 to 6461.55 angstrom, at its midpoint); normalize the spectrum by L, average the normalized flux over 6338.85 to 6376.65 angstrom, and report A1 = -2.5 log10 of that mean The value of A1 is -0.10 mag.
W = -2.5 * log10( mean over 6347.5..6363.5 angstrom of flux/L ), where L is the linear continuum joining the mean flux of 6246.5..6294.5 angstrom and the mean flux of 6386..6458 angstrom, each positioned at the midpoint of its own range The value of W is -0.09 mag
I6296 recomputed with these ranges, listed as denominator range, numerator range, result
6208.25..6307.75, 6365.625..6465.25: 1.03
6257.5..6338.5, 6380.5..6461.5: 0.98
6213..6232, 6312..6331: 1.02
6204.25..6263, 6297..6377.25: 1.14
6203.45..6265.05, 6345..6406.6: 1.14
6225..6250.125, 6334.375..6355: 1.33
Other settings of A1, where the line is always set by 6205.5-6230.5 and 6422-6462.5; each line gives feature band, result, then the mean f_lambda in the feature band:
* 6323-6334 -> 0.020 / 2.47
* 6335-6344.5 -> -0.066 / 2.68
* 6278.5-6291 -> -0.140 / 2.86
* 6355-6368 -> -0.116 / 2.81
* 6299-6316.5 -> -0.062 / 2.66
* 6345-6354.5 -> -0.134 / 2.86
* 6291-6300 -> -0.032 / 2.59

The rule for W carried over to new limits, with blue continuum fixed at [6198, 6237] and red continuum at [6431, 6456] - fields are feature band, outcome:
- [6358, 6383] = -0.08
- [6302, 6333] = -0.02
